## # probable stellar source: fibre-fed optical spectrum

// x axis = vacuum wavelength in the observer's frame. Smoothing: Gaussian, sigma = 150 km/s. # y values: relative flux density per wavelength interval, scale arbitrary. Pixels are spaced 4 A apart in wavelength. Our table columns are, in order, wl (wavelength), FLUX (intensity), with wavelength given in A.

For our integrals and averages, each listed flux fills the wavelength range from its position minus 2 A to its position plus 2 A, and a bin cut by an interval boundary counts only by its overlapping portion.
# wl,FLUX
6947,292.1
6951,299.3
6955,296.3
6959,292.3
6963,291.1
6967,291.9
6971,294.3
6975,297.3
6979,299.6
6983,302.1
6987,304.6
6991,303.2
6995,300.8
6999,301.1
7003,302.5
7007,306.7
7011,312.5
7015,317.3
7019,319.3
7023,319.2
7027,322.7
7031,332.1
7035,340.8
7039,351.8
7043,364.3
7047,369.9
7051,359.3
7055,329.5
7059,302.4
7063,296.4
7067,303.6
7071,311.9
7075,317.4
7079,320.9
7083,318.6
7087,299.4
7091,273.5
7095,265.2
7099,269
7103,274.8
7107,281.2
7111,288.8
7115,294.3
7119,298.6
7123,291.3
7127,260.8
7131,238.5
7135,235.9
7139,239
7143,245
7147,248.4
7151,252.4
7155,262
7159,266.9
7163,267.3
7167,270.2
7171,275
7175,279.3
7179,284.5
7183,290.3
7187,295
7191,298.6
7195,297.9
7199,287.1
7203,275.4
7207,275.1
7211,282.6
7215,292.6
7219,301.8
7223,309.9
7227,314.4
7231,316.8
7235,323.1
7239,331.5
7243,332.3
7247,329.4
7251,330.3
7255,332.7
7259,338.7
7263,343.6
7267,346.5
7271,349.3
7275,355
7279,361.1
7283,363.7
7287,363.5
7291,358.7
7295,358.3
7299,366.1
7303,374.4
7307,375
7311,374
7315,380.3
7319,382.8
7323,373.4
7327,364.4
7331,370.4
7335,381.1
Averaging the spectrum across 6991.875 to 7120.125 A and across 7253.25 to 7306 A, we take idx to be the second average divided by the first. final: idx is 1.14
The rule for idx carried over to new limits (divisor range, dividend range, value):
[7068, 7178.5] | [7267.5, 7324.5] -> 1.33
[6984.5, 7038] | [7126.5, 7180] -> 0.82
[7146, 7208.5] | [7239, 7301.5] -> 1.26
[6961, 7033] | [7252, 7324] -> 1.18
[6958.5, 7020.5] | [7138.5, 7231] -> 0.93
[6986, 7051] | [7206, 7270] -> 0.99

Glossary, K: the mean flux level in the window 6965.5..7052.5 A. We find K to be 319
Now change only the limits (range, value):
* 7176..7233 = 294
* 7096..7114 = 279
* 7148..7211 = 278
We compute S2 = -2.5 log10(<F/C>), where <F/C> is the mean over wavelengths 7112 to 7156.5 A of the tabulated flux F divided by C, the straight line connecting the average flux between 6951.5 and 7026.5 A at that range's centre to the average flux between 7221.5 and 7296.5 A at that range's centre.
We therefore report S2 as 0.23 mag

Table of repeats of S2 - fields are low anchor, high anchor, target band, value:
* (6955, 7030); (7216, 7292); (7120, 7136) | 0.226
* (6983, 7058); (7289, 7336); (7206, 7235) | 0.182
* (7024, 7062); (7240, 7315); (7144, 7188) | 0.269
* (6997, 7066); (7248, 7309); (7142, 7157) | 0.322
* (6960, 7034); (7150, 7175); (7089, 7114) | 0.022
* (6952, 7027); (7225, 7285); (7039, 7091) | -0.036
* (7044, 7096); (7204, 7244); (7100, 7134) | 0.130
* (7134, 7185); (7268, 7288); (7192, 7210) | 0.043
